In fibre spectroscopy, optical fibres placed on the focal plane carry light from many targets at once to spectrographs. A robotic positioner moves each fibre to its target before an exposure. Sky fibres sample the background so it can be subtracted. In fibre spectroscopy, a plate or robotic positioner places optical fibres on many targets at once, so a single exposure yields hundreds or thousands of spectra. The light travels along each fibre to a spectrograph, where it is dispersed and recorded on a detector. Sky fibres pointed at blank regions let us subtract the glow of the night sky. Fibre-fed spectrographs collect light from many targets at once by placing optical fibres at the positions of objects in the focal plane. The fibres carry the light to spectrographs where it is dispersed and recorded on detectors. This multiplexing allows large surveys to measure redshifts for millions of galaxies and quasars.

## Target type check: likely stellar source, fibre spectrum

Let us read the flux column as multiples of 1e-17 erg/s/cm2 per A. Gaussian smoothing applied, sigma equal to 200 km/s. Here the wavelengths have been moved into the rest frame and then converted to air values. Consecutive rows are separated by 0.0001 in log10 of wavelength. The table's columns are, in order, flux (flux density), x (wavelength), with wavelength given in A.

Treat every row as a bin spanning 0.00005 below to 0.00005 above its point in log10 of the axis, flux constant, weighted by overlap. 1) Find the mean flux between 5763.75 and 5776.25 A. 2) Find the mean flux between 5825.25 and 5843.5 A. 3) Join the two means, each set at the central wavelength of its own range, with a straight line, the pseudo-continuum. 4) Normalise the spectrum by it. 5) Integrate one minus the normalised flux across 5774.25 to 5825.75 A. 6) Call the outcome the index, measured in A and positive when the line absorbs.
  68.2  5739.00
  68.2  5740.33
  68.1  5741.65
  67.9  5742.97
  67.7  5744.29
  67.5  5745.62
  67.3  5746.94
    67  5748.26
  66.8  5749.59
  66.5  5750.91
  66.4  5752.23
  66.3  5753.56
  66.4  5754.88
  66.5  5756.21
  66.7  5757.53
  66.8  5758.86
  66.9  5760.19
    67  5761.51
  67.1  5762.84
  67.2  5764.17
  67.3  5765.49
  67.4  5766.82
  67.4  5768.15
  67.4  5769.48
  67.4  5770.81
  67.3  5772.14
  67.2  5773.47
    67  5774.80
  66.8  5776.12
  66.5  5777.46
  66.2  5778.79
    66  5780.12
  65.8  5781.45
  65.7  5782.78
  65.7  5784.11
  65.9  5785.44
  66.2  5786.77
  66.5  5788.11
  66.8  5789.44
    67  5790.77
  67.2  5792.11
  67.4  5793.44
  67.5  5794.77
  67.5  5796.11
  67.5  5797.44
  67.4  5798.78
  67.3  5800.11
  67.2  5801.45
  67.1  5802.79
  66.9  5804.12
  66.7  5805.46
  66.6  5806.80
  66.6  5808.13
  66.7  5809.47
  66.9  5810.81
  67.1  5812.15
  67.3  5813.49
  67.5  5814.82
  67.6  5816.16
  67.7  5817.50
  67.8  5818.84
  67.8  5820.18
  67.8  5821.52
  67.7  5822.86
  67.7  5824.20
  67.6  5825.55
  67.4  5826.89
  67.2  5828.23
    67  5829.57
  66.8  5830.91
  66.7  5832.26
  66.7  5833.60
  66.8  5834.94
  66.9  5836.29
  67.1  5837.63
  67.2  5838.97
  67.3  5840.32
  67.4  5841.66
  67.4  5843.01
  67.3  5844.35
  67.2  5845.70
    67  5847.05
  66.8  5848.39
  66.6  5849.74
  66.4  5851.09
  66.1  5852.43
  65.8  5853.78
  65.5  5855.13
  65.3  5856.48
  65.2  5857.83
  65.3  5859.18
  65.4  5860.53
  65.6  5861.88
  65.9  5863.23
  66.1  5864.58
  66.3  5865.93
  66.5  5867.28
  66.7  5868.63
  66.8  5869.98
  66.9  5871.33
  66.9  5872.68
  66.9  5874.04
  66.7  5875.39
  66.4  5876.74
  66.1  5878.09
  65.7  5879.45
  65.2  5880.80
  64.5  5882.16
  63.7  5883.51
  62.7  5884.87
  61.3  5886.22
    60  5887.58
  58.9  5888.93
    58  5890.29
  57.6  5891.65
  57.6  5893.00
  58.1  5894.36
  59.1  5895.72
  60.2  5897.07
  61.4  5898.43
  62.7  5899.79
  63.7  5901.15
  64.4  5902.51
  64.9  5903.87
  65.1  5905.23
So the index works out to 0.2 A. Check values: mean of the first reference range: 67.3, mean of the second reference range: 67.1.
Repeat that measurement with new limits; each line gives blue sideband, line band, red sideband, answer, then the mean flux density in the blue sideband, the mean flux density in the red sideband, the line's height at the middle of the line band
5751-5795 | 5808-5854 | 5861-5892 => -1.16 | 66.8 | 64.5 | 65.5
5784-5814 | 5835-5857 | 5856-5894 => -0.49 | 66.9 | 64.2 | 65.3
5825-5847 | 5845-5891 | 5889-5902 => -1.45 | 67.1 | 59.8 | 63.2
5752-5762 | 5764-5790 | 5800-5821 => 0.06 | 66.6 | 67.2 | 66.8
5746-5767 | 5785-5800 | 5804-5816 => -0.02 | 66.9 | 67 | 66.9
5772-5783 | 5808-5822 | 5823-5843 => -0.09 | 66.5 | 67.1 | 66.9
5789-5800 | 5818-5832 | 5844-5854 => -0.11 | 67.3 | 66.7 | 66.9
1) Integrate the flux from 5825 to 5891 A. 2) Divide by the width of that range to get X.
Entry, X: 65.8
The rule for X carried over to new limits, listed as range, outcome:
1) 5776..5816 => 66.8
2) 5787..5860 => 67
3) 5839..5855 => 66.8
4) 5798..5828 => 67.3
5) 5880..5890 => 62.2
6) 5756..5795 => 66.8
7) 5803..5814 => 66.8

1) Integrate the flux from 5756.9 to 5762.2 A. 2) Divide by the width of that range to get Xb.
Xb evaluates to 66.8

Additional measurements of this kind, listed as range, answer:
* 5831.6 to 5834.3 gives 66.9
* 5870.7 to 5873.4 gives 66.8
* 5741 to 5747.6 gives 67.7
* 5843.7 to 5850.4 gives 66.9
